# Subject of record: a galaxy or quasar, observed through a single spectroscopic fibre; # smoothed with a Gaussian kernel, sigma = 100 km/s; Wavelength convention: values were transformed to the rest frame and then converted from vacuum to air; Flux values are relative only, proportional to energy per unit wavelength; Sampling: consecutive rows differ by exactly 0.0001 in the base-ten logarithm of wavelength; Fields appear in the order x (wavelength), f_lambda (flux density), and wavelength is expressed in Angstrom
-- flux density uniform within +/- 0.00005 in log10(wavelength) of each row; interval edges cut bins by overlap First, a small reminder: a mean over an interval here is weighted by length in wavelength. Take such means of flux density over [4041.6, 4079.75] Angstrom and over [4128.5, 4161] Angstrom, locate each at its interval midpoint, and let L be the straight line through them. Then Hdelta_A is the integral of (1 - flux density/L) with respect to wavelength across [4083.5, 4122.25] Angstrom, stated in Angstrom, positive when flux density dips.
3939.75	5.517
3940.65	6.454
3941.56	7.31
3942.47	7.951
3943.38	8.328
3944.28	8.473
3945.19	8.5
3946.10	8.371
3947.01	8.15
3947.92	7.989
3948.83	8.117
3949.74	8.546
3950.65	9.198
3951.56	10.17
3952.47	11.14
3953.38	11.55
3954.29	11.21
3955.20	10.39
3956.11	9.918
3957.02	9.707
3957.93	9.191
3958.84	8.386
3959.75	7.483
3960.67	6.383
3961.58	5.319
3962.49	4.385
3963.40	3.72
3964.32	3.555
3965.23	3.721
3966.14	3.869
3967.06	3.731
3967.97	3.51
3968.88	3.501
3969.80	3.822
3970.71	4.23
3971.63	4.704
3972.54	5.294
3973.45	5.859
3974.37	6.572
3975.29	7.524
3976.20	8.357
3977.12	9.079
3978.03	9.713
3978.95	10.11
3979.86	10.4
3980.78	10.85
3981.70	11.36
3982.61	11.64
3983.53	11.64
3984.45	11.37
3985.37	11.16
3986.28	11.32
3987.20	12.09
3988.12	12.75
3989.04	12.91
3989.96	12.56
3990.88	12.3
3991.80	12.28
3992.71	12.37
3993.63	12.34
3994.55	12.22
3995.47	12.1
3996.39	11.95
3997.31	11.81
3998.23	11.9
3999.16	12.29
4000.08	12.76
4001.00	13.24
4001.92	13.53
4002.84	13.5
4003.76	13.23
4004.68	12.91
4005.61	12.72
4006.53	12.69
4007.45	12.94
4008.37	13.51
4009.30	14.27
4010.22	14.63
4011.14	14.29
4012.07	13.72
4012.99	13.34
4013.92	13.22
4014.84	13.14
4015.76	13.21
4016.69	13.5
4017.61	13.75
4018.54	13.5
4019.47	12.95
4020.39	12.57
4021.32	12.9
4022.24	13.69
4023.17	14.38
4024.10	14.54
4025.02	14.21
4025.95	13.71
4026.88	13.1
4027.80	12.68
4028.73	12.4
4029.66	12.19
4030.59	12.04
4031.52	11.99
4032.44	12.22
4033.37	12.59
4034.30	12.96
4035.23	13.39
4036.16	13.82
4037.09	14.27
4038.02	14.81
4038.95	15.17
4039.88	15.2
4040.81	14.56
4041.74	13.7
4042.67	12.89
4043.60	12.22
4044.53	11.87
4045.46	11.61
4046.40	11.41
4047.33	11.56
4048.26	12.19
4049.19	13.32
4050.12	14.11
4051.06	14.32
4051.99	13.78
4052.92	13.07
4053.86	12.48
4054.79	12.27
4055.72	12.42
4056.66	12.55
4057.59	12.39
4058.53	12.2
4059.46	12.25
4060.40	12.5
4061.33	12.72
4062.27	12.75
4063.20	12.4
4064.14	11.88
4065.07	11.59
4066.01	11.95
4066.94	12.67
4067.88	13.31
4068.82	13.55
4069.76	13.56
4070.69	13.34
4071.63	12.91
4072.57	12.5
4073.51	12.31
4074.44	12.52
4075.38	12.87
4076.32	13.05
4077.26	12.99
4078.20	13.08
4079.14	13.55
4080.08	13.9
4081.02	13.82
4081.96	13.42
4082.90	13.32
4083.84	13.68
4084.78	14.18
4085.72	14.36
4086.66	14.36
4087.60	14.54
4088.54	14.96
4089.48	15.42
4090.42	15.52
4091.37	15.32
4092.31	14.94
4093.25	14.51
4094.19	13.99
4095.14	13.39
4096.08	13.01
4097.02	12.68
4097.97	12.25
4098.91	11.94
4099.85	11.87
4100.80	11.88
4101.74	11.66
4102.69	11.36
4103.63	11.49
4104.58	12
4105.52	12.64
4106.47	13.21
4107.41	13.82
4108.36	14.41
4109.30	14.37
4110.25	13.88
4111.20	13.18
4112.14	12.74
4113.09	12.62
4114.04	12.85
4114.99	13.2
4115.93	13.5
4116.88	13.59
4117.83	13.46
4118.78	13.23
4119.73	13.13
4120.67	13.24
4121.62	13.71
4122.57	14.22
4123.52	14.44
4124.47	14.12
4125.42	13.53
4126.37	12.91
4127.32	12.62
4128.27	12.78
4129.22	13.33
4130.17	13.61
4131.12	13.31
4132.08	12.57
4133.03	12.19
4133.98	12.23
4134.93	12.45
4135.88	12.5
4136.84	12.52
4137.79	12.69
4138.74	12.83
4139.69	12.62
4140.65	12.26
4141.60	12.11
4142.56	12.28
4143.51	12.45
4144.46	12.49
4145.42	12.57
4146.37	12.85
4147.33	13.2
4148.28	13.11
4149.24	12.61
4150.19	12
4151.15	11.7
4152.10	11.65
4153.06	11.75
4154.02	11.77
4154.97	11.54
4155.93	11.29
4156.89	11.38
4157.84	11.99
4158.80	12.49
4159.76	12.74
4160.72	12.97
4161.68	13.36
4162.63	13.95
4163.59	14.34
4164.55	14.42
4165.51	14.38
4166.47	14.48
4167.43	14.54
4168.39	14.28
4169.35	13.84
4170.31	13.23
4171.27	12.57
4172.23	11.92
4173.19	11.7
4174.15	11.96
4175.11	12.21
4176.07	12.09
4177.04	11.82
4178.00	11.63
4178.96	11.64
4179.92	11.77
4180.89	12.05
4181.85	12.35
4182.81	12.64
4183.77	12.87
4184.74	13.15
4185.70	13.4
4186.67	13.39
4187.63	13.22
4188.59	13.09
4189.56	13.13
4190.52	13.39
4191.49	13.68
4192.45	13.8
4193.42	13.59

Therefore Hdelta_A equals -2.67 Angstrom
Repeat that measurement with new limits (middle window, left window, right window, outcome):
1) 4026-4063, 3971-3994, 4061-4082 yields -2.6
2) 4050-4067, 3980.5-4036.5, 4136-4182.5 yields 0.2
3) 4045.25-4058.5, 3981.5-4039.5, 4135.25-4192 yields 0.2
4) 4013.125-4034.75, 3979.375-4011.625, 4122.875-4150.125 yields -1.0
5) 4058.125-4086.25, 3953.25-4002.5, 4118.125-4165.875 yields -4.3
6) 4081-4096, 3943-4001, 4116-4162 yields -3.5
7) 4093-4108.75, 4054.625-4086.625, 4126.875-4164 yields 0.1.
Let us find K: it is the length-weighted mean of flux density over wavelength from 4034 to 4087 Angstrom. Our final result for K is 13.1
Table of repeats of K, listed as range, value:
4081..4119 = 13.4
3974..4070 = 12.6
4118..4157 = 12.7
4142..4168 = 12.8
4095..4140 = 13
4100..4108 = 12.3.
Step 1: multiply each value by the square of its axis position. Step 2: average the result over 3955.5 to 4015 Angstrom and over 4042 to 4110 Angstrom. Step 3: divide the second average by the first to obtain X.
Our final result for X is 1.36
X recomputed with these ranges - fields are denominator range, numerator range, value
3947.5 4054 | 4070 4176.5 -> 1.24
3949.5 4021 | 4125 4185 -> 1.33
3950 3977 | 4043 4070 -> 1.94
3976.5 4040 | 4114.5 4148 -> 1.08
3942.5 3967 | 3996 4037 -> 1.73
